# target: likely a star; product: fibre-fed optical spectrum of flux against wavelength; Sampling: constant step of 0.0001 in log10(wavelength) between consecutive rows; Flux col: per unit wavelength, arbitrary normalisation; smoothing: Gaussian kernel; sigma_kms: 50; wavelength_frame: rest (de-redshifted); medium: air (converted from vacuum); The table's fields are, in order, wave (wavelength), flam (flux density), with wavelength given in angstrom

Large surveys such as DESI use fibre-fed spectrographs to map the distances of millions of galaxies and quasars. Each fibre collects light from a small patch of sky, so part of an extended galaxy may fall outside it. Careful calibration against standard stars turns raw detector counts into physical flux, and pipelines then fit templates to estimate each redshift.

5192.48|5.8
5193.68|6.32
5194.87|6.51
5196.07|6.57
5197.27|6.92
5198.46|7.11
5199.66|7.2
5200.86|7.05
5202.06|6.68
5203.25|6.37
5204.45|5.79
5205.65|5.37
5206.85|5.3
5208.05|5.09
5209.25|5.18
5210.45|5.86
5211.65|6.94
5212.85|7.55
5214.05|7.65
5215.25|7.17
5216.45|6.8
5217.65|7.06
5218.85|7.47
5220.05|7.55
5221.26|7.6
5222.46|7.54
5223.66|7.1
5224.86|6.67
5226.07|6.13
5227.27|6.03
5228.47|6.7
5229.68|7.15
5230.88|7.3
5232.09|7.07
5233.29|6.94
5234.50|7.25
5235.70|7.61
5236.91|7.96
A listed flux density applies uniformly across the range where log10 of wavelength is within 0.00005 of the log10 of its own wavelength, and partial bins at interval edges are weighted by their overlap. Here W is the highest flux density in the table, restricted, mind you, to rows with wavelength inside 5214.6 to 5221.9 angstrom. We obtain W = 7.6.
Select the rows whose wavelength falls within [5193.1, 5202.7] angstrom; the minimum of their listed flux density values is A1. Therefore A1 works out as 6.32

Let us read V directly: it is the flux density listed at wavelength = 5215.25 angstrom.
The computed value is 7.17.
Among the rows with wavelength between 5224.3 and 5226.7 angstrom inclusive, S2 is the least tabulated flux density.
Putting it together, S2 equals 6.13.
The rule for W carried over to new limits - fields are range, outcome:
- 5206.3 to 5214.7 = 7.65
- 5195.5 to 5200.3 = 7.2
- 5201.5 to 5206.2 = 6.68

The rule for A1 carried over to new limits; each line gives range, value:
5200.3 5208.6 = 5.09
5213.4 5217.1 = 6.8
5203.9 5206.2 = 5.37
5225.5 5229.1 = 6.03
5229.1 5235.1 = 6.94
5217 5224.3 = 7.06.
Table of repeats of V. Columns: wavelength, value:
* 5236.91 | 7.96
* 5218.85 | 7.47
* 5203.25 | 6.37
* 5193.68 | 6.32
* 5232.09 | 7.07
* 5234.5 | 7.25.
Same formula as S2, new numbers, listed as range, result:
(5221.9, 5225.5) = 6.67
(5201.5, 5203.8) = 6.37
